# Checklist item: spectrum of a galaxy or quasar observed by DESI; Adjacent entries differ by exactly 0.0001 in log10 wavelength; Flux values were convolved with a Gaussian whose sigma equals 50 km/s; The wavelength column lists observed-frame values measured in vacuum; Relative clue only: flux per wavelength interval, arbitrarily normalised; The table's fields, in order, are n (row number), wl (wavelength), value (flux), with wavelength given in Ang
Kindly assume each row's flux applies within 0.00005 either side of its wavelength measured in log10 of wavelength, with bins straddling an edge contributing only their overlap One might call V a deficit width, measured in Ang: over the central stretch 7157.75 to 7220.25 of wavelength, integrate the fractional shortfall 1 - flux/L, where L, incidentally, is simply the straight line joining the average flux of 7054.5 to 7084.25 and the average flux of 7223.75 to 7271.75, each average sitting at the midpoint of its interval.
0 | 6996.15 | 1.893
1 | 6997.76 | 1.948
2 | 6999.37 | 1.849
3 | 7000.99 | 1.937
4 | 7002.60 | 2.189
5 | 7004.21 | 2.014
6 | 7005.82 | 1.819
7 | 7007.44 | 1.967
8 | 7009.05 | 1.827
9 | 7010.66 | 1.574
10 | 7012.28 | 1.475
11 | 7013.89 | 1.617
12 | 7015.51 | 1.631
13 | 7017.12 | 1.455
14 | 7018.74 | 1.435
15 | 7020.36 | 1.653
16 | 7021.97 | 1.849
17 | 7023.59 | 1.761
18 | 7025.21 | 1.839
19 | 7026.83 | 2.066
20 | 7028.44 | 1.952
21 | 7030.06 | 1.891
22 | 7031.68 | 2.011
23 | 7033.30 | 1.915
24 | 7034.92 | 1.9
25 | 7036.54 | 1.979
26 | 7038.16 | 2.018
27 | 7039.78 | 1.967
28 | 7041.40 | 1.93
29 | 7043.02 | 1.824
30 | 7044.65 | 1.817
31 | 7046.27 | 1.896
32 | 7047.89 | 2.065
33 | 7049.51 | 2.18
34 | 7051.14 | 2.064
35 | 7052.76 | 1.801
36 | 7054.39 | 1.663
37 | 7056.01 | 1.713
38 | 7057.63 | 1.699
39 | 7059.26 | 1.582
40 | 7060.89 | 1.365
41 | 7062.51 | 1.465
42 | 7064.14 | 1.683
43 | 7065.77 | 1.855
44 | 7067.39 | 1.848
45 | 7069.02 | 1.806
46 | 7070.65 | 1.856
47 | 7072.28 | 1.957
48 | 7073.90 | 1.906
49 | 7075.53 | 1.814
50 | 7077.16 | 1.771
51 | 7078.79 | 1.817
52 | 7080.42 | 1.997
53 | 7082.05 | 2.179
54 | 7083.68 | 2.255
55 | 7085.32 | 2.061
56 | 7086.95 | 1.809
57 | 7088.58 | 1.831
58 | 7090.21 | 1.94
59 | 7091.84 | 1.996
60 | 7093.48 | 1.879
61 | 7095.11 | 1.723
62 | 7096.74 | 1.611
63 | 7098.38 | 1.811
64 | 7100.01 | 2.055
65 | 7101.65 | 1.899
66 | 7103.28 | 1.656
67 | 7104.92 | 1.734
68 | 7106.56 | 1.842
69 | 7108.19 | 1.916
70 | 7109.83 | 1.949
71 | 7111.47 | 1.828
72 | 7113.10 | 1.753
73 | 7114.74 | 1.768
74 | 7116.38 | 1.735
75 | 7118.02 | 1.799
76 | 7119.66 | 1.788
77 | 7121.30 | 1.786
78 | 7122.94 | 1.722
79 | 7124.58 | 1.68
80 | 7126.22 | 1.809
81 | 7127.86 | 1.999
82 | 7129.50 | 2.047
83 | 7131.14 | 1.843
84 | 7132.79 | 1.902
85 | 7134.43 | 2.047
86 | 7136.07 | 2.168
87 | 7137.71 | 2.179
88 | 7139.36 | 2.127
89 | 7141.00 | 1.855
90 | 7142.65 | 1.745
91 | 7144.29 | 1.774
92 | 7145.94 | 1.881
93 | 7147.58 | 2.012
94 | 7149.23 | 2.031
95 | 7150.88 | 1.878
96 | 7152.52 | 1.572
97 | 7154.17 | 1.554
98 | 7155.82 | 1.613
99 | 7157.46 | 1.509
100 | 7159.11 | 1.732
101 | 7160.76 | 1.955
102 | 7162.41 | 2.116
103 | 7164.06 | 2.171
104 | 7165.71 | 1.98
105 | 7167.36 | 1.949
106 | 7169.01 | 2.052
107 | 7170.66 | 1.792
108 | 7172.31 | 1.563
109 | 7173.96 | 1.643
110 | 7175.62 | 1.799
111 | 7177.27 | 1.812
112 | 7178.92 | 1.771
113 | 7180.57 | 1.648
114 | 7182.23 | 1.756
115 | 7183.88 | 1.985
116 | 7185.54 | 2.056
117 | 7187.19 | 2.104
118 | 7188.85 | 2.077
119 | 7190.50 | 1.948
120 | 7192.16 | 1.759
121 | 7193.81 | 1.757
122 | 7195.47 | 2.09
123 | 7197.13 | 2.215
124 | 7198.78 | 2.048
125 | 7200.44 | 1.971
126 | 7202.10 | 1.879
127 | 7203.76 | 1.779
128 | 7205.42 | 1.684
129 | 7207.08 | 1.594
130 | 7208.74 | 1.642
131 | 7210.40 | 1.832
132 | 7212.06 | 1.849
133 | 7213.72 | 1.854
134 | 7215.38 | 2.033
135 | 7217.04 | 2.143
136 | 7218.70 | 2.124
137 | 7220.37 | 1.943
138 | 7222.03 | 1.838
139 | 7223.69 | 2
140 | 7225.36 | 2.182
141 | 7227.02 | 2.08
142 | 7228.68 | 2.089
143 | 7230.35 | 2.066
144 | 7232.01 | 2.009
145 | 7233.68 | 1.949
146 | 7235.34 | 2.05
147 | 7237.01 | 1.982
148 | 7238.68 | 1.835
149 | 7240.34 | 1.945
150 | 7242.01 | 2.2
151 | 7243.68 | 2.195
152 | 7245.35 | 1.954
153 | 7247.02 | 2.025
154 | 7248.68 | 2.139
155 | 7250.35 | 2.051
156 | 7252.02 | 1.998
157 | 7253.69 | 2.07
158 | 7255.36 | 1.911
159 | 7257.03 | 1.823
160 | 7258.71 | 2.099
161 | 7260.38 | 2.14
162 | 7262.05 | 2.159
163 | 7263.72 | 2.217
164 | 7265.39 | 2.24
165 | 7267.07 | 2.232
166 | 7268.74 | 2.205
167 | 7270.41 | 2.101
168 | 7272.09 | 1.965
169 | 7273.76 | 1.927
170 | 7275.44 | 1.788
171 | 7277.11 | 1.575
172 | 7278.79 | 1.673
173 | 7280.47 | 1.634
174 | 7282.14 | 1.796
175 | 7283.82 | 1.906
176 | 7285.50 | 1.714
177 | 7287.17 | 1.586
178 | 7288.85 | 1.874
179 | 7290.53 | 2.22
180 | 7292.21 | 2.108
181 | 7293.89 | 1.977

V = 2.7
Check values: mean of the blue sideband 1.8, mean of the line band 1.89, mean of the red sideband 2.07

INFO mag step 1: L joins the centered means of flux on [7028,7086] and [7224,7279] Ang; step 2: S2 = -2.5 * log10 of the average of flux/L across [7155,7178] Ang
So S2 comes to 0.07 mag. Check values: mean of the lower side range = 1.87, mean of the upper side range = 2.03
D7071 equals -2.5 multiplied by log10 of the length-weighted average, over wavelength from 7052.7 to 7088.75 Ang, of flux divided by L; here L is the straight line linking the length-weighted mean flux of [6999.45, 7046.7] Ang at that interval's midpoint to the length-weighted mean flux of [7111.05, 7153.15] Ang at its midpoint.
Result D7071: 0.023 mag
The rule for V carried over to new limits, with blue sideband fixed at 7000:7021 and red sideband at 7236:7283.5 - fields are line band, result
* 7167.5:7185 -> 1.1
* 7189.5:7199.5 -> -0.2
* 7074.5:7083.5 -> -0.6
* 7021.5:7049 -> -2.5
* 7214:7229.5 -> -0.7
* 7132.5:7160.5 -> 0.3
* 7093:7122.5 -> 0.5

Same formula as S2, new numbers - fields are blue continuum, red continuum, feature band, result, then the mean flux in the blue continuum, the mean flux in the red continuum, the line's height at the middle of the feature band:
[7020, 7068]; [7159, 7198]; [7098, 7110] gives 0.01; 1.84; 1.91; 1.87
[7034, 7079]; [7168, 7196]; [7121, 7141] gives -0.06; 1.83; 1.86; 1.85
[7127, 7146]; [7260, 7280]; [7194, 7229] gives 0.03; 1.97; 2.01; 1.99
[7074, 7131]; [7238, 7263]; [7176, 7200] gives 0.02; 1.86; 2.04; 1.96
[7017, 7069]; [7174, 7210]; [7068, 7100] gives -0.04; 1.82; 1.87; 1.83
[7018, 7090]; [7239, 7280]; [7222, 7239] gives -0.01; 1.86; 2.02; 2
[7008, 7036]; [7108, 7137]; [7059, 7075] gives 0.04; 1.76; 1.86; 1.81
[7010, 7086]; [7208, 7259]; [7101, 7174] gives 0.03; 1.83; 2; 1.91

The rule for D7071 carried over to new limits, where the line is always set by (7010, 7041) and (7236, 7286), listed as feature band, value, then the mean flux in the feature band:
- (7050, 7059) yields 0.02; 1.79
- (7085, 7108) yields 0.00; 1.84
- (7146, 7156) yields 0.06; 1.79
